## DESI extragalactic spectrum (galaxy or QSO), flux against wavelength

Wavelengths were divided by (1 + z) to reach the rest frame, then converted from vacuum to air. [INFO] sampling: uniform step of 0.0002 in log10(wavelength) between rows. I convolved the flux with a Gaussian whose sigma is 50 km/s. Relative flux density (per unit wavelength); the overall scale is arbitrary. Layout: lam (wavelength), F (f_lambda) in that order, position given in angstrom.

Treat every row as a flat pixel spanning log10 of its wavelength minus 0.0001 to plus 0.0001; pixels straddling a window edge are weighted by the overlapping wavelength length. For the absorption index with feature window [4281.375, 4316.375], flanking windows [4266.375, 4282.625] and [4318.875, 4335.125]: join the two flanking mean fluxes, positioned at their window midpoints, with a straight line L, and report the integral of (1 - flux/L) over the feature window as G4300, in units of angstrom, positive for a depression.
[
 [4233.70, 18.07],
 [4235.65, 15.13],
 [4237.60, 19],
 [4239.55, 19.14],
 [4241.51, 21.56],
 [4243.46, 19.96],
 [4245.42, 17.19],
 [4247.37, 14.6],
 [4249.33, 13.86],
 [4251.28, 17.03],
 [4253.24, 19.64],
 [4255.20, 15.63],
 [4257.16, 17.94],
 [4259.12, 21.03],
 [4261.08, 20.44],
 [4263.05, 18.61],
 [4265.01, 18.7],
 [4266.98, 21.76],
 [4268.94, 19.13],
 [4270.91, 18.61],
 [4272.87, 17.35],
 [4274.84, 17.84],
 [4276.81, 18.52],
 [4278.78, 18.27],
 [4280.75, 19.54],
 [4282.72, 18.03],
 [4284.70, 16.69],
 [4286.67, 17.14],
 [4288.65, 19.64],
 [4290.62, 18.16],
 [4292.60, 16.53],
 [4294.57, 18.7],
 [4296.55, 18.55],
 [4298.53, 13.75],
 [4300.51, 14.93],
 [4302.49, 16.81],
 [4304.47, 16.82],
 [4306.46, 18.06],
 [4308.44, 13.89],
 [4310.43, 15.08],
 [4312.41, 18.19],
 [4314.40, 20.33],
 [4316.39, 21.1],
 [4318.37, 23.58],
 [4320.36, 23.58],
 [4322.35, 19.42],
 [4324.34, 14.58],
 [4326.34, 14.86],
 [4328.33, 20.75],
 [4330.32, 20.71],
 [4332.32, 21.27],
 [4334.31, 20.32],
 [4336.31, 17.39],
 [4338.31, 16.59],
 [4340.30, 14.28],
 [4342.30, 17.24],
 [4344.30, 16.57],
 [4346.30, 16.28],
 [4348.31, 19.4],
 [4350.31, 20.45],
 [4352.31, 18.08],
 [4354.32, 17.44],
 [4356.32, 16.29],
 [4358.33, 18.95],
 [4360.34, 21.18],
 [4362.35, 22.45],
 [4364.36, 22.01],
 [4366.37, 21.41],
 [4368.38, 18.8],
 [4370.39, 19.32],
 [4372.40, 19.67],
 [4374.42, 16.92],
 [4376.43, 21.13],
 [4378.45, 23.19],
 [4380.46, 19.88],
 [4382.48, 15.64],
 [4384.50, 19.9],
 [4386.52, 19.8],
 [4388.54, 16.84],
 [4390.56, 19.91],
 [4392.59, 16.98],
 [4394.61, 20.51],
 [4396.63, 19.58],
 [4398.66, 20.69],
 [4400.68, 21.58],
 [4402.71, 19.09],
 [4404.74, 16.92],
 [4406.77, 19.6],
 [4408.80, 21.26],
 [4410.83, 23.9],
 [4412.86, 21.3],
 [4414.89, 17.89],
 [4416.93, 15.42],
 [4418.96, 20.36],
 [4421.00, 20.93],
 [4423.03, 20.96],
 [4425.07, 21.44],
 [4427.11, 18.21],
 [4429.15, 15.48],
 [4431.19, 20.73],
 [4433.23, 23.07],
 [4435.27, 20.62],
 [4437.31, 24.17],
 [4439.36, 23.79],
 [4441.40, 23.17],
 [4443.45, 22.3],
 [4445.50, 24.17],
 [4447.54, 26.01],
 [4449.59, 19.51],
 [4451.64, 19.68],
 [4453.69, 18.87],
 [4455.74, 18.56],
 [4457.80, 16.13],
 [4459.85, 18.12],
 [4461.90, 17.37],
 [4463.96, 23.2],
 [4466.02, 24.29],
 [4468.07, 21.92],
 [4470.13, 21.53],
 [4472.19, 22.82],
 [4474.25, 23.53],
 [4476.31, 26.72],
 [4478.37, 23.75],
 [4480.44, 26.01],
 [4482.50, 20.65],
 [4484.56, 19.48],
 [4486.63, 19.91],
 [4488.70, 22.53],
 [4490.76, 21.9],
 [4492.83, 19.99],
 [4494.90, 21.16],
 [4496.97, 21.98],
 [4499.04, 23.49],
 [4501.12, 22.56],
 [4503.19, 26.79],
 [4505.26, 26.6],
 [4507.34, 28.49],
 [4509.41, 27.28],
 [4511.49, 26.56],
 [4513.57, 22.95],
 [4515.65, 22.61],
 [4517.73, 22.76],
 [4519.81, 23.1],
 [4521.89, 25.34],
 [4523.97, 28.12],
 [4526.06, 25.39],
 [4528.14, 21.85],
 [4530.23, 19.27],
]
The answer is 3.4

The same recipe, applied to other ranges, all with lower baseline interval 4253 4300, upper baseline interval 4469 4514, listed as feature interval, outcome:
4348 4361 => 0.9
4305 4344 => 2.0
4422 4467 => 2.9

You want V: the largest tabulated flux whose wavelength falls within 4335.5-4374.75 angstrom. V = 22.45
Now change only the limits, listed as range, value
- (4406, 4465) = 26.01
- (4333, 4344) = 20.32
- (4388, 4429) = 23.9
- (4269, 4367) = 23.58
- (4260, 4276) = 21.76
